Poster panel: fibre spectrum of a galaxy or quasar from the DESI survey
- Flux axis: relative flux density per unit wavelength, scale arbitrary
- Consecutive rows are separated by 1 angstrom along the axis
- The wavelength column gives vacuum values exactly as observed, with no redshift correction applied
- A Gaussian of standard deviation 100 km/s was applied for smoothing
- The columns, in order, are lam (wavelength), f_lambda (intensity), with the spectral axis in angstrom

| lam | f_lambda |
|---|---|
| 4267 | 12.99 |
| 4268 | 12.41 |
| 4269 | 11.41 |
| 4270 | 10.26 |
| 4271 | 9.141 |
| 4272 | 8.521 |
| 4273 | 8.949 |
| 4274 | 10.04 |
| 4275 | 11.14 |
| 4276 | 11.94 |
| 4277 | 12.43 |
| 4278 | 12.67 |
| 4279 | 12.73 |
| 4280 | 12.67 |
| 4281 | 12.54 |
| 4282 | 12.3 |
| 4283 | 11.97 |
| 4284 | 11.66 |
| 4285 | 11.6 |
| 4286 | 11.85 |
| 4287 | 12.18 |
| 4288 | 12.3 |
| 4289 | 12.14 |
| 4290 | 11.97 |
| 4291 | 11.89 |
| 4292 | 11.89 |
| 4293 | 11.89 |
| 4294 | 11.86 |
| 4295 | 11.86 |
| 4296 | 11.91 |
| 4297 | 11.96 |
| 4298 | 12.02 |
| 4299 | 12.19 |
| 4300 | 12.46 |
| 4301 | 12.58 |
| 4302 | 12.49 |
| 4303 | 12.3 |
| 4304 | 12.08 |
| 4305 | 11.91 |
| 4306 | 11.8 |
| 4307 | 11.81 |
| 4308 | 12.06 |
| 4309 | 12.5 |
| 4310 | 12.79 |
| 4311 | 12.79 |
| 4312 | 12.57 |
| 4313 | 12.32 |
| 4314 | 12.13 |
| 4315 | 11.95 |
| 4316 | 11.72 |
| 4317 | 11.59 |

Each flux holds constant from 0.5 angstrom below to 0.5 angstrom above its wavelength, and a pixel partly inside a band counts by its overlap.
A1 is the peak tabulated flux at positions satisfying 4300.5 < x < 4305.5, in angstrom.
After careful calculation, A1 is 12.58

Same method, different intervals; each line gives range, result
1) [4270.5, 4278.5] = 12.67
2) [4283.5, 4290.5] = 12.3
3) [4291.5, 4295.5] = 11.89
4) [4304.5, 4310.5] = 12.79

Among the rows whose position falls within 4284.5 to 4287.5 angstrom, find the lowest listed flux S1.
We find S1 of 11.6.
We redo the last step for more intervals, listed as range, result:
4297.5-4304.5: 12.02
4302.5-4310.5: 11.8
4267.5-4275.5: 8.521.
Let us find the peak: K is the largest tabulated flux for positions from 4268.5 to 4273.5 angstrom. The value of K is 11.41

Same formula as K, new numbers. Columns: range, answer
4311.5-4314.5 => 12.57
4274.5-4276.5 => 11.94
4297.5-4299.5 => 12.19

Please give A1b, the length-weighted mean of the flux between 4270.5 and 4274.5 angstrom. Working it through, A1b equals 9.16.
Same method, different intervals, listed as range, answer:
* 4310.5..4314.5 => 12.5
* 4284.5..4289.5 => 12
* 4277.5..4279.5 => 12.7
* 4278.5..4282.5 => 12.6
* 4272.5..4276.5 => 10.5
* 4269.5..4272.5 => 9.31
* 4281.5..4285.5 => 11.9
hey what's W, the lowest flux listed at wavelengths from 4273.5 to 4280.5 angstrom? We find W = 10.04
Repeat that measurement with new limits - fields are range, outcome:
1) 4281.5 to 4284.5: 11.66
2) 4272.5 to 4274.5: 8.949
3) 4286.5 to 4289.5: 12.14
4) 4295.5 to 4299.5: 11.91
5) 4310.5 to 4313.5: 12.32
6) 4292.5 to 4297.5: 11.86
